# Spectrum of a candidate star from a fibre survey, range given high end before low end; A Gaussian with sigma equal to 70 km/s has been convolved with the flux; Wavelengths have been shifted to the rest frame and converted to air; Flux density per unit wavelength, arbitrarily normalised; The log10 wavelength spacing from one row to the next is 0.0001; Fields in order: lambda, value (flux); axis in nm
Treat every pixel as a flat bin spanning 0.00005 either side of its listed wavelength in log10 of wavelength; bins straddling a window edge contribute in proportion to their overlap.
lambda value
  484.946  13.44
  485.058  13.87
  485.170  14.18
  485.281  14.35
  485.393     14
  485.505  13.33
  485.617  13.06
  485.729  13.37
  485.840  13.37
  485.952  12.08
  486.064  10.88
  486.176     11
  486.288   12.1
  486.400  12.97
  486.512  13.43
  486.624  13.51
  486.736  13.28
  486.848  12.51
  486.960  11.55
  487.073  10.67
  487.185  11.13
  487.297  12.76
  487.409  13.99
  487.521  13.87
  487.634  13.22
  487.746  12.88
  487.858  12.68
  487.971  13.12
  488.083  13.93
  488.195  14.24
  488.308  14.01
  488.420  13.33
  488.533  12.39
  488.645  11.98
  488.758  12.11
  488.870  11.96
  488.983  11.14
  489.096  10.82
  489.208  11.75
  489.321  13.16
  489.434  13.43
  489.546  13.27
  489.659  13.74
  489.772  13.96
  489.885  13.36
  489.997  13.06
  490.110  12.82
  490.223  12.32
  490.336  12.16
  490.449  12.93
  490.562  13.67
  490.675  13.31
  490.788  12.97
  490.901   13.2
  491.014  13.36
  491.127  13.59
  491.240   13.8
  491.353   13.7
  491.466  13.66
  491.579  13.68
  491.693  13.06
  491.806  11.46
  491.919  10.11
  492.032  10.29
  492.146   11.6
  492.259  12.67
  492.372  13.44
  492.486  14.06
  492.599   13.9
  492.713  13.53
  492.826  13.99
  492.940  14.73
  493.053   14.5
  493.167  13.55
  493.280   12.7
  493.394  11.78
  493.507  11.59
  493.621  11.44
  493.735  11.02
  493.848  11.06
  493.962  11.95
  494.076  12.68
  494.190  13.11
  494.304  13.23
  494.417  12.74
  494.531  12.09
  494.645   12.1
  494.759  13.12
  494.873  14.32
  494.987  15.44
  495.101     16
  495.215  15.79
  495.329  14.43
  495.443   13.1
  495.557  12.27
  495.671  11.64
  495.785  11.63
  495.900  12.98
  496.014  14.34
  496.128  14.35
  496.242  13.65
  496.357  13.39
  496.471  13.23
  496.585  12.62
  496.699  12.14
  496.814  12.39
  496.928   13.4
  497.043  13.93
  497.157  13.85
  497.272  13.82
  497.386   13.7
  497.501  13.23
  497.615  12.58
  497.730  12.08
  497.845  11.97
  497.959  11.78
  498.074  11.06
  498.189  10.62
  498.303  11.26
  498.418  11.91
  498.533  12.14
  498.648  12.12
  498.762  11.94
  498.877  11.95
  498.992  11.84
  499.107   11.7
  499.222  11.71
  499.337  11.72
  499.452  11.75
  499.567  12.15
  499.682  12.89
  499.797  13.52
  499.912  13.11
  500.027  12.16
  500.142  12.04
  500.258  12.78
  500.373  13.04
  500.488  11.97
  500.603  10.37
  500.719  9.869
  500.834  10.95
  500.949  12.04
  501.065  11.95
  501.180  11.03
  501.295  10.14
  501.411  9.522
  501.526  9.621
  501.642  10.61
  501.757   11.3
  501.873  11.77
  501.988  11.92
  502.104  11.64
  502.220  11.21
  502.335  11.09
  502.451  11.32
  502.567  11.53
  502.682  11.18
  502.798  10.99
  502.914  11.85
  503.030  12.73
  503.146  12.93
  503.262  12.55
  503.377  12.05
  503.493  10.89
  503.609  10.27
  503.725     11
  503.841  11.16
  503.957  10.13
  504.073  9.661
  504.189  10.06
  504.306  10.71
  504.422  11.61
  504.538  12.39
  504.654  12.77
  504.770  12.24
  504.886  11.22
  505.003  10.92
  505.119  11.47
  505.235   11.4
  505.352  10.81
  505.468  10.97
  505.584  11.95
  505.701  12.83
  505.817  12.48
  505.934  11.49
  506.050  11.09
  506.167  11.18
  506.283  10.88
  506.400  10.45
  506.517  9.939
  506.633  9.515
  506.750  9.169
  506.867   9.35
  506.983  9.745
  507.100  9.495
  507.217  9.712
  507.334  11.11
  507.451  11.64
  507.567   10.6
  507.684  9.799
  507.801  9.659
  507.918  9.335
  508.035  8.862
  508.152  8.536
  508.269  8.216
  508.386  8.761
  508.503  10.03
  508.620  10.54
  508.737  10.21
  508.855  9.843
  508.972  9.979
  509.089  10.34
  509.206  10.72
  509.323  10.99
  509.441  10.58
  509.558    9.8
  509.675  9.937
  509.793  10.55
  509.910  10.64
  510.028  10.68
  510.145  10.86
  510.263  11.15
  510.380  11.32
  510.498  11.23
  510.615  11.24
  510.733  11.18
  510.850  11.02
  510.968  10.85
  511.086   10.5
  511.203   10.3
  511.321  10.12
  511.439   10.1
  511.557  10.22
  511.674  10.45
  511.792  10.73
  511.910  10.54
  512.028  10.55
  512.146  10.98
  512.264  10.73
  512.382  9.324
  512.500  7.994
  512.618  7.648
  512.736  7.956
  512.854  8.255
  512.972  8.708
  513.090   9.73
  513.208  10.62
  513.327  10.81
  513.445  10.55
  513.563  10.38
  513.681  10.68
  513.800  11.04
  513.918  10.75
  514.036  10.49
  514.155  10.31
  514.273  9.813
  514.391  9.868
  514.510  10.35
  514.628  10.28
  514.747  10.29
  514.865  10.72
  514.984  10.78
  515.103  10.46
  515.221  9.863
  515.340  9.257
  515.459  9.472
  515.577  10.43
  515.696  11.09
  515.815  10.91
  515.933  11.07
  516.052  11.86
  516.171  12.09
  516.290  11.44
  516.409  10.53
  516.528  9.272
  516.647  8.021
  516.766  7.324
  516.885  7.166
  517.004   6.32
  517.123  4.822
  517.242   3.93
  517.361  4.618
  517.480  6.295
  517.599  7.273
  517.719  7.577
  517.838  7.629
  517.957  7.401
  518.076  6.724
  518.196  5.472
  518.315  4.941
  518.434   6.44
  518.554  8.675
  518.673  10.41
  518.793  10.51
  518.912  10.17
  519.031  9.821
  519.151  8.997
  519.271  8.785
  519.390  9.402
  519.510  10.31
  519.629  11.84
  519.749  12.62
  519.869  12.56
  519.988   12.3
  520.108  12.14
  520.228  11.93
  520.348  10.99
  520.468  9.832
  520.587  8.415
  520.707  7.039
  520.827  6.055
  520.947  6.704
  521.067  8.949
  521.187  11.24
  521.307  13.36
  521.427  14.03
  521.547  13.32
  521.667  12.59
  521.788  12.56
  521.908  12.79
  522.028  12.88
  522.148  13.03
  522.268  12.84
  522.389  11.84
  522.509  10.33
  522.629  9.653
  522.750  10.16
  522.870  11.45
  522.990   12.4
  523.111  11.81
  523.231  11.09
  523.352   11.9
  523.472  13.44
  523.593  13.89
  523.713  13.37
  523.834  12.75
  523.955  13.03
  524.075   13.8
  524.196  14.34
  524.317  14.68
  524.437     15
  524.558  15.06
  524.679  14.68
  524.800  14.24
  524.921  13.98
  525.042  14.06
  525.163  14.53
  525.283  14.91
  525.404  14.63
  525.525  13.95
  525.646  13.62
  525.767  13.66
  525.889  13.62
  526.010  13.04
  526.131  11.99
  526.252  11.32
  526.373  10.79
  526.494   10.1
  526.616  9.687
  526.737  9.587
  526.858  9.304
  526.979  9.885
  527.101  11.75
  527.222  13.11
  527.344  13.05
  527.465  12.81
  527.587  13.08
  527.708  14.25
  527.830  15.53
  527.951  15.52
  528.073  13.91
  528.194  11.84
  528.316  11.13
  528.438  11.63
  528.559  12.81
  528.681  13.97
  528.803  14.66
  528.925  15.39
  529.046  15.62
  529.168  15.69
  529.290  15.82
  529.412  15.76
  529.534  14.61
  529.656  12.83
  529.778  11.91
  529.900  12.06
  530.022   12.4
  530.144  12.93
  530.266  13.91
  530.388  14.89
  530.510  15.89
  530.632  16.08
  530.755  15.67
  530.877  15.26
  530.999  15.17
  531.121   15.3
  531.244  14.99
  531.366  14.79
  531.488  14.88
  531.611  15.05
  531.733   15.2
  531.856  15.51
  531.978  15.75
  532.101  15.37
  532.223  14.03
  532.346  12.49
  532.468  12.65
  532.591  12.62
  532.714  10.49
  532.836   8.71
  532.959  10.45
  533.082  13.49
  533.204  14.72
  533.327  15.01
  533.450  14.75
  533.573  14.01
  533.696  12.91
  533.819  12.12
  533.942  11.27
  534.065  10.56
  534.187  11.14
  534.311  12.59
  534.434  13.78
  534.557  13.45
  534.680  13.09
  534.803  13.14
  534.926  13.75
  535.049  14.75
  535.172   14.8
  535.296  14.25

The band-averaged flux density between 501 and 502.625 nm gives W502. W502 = 11.1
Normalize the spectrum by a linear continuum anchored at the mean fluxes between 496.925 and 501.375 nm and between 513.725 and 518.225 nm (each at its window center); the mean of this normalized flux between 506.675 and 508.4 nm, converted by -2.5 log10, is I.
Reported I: 0.10 mag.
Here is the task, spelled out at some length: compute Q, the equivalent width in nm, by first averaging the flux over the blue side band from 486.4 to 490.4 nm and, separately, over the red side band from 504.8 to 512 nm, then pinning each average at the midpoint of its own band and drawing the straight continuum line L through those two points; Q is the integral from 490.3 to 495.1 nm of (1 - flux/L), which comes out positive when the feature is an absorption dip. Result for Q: -0.25 nm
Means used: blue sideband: 12.8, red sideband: 10.5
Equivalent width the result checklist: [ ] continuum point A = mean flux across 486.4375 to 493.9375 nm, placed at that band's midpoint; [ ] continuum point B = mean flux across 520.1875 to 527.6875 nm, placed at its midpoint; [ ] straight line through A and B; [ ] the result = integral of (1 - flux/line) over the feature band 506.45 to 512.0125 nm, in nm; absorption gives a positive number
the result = 1.00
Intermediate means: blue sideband 12.8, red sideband 12.2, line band 10.2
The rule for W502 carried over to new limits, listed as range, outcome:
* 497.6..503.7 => 11.6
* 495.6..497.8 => 13.1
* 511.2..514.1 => 9.98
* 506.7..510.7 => 10.1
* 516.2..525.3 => 10.6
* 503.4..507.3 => 10.9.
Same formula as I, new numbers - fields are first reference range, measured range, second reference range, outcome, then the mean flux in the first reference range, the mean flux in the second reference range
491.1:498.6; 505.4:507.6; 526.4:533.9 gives 0.217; 12.9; 13.5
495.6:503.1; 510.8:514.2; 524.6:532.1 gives 0.259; 12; 13.7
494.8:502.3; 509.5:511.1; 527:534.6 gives 0.189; 12.4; 13.7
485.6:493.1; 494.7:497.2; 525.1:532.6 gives -0.046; 12.9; 13.6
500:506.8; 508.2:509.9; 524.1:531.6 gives 0.176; 11.3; 13.6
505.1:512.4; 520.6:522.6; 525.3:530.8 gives 0.110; 10.5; 13.2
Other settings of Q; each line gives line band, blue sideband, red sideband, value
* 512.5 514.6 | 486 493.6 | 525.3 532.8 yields 0.541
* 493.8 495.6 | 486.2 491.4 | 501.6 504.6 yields -0.165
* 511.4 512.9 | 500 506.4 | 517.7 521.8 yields 0.120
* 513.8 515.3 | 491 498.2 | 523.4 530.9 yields 0.332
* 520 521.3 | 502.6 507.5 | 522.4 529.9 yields 0.304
